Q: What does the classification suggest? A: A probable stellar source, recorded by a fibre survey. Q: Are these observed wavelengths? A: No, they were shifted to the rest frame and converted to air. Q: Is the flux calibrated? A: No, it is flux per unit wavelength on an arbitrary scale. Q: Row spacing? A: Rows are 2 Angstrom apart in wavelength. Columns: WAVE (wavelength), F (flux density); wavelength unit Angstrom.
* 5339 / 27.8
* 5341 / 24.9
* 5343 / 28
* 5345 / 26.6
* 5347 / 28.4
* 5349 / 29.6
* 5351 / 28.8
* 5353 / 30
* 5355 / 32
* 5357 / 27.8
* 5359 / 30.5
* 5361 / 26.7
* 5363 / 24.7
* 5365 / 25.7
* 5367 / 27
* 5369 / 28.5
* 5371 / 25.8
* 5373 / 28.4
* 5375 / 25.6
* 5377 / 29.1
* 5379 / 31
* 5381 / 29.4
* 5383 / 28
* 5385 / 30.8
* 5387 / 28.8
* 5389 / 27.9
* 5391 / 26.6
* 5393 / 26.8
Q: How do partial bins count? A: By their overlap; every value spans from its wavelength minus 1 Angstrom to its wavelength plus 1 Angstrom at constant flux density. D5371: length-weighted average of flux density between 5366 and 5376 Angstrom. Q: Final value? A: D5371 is 27.1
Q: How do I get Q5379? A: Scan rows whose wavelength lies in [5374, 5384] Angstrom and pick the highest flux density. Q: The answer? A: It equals 31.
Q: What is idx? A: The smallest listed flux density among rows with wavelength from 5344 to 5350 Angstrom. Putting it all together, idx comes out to 26.6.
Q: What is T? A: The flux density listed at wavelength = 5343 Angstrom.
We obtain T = 28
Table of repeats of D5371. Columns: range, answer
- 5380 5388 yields 29.2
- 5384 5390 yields 29.2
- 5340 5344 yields 26.4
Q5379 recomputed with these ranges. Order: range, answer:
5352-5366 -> 32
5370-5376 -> 28.4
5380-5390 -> 30.8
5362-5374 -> 28.5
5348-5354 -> 30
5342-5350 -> 29.6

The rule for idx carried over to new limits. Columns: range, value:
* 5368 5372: 25.8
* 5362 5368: 24.7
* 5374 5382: 25.6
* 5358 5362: 26.7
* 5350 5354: 28.8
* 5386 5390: 27.9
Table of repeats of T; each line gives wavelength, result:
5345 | 26.6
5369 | 28.5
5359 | 30.5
